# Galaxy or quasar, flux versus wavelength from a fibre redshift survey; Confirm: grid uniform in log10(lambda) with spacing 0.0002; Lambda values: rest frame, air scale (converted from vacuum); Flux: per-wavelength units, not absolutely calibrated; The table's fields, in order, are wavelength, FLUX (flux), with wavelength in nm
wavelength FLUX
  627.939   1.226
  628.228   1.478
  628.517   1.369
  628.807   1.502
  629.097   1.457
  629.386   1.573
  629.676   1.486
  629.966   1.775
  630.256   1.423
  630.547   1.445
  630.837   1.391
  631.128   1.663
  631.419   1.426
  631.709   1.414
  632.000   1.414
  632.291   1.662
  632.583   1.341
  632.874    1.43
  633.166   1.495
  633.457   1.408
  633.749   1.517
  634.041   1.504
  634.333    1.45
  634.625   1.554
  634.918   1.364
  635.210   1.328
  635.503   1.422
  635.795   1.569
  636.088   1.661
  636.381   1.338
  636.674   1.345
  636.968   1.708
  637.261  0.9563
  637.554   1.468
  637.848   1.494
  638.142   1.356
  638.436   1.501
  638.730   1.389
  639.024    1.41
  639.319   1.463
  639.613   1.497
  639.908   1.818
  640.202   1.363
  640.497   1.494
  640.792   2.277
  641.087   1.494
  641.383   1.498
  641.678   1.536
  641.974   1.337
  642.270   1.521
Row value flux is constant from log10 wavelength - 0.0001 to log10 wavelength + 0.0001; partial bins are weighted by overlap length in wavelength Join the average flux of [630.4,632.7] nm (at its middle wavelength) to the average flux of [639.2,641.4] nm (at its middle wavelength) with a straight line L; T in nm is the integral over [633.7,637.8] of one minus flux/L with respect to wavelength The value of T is 0.27 nm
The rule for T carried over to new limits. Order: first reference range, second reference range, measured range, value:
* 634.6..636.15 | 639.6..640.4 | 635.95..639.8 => 0.22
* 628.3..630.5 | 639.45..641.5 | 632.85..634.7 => 0.09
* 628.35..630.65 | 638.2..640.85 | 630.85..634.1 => 0.09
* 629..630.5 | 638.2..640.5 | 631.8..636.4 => 0.14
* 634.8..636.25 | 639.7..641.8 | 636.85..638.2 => 0.12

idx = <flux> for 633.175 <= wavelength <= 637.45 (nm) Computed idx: 1.44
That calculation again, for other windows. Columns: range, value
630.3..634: 1.47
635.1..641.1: 1.49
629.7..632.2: 1.5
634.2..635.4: 1.42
